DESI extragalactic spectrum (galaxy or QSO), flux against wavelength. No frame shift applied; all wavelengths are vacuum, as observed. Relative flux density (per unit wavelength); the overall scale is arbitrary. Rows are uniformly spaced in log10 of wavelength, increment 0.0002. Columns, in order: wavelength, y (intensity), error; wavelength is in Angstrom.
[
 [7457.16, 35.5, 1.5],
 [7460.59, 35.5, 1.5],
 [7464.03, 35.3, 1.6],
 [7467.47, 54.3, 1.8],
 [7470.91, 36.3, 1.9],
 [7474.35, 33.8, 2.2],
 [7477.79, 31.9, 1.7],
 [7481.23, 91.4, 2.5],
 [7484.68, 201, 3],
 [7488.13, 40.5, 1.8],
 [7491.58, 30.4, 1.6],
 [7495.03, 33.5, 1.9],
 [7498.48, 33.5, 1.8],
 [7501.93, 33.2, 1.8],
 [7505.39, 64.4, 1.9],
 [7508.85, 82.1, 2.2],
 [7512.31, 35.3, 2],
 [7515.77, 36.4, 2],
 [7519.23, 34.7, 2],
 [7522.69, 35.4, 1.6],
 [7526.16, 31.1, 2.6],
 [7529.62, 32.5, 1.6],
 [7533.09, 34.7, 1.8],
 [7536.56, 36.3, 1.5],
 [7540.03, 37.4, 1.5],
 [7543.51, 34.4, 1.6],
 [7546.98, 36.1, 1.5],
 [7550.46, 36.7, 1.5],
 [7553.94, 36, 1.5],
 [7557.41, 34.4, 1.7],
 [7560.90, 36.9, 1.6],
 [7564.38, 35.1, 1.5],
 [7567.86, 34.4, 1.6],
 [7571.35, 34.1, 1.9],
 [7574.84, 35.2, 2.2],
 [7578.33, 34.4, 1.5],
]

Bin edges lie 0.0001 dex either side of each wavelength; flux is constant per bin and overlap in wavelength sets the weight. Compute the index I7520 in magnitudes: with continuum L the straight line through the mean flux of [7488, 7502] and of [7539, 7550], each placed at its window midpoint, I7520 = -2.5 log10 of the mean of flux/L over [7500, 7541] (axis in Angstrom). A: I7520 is -0.18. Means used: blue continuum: 33.6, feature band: 41.1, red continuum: 35.9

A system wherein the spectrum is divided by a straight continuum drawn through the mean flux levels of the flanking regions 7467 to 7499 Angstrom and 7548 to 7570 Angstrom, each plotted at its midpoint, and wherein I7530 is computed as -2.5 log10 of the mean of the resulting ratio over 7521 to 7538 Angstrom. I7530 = 0.30 mag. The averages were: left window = 59.8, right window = 35.6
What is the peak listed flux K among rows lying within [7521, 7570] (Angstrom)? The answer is 37.4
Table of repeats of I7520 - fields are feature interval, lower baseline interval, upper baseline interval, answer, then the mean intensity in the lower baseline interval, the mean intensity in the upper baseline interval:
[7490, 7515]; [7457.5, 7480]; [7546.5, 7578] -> -0.18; 38.9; 35.4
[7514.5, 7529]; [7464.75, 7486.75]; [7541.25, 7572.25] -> 0.44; 72.5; 35.4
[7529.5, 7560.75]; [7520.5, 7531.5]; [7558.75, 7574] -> -0.05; 33.1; 35.1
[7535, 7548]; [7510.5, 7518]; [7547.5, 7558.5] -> 0.00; 36.3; 35.8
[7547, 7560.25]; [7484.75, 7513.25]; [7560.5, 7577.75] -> 0.09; 53.5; 35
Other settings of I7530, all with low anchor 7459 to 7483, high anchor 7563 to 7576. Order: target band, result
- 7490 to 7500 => 0.31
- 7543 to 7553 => 0.04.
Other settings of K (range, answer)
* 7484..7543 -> 201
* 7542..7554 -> 36.7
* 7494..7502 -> 33.5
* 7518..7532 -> 35.4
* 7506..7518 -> 82.1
